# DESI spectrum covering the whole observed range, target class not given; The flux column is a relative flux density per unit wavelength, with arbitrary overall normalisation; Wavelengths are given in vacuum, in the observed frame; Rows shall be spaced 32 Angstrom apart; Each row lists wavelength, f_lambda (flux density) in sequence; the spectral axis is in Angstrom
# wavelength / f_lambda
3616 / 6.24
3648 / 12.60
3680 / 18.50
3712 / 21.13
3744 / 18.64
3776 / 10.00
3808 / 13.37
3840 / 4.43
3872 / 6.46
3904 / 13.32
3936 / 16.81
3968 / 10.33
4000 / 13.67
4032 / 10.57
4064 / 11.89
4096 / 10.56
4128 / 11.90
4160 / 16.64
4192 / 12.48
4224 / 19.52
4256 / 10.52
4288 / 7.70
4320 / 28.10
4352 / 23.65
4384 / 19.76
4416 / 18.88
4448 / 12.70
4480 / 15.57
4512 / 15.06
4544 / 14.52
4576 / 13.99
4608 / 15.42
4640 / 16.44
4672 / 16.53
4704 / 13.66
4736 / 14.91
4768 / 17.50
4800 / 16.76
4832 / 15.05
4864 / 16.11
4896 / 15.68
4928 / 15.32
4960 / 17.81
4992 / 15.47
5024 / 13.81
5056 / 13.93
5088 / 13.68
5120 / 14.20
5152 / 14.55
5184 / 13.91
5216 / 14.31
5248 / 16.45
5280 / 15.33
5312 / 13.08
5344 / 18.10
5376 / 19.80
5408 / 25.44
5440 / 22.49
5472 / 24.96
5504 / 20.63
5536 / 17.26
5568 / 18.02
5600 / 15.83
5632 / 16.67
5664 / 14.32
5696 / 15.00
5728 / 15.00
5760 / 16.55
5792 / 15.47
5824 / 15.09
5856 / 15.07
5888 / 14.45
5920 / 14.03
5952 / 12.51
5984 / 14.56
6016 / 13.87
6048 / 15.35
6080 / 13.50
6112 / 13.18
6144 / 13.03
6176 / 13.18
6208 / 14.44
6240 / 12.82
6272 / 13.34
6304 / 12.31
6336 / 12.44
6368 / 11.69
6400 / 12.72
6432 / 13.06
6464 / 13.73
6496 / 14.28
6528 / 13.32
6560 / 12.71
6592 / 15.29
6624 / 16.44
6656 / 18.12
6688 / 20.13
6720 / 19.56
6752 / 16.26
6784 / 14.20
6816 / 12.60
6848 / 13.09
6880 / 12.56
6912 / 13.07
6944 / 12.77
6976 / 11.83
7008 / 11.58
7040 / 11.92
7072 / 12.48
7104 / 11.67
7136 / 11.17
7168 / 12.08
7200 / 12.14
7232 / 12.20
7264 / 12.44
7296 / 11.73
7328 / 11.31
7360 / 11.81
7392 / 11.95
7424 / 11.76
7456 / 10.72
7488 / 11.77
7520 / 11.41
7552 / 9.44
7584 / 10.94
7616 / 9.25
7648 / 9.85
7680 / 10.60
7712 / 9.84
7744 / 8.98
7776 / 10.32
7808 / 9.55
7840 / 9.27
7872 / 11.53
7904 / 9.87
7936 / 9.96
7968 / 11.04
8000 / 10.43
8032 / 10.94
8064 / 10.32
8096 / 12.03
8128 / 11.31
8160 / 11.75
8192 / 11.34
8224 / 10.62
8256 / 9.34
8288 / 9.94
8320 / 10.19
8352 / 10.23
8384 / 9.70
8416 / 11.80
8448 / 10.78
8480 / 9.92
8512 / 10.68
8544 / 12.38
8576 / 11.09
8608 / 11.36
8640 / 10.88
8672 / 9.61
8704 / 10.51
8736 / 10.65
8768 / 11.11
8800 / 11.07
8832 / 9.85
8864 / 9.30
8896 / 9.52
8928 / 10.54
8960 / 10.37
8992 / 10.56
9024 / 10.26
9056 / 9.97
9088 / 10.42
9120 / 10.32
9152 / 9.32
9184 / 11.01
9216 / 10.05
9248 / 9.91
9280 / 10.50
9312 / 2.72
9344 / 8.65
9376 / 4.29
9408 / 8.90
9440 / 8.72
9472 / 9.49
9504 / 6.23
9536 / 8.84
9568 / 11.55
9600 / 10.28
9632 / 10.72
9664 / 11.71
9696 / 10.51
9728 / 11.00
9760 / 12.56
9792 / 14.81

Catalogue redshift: 2.521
